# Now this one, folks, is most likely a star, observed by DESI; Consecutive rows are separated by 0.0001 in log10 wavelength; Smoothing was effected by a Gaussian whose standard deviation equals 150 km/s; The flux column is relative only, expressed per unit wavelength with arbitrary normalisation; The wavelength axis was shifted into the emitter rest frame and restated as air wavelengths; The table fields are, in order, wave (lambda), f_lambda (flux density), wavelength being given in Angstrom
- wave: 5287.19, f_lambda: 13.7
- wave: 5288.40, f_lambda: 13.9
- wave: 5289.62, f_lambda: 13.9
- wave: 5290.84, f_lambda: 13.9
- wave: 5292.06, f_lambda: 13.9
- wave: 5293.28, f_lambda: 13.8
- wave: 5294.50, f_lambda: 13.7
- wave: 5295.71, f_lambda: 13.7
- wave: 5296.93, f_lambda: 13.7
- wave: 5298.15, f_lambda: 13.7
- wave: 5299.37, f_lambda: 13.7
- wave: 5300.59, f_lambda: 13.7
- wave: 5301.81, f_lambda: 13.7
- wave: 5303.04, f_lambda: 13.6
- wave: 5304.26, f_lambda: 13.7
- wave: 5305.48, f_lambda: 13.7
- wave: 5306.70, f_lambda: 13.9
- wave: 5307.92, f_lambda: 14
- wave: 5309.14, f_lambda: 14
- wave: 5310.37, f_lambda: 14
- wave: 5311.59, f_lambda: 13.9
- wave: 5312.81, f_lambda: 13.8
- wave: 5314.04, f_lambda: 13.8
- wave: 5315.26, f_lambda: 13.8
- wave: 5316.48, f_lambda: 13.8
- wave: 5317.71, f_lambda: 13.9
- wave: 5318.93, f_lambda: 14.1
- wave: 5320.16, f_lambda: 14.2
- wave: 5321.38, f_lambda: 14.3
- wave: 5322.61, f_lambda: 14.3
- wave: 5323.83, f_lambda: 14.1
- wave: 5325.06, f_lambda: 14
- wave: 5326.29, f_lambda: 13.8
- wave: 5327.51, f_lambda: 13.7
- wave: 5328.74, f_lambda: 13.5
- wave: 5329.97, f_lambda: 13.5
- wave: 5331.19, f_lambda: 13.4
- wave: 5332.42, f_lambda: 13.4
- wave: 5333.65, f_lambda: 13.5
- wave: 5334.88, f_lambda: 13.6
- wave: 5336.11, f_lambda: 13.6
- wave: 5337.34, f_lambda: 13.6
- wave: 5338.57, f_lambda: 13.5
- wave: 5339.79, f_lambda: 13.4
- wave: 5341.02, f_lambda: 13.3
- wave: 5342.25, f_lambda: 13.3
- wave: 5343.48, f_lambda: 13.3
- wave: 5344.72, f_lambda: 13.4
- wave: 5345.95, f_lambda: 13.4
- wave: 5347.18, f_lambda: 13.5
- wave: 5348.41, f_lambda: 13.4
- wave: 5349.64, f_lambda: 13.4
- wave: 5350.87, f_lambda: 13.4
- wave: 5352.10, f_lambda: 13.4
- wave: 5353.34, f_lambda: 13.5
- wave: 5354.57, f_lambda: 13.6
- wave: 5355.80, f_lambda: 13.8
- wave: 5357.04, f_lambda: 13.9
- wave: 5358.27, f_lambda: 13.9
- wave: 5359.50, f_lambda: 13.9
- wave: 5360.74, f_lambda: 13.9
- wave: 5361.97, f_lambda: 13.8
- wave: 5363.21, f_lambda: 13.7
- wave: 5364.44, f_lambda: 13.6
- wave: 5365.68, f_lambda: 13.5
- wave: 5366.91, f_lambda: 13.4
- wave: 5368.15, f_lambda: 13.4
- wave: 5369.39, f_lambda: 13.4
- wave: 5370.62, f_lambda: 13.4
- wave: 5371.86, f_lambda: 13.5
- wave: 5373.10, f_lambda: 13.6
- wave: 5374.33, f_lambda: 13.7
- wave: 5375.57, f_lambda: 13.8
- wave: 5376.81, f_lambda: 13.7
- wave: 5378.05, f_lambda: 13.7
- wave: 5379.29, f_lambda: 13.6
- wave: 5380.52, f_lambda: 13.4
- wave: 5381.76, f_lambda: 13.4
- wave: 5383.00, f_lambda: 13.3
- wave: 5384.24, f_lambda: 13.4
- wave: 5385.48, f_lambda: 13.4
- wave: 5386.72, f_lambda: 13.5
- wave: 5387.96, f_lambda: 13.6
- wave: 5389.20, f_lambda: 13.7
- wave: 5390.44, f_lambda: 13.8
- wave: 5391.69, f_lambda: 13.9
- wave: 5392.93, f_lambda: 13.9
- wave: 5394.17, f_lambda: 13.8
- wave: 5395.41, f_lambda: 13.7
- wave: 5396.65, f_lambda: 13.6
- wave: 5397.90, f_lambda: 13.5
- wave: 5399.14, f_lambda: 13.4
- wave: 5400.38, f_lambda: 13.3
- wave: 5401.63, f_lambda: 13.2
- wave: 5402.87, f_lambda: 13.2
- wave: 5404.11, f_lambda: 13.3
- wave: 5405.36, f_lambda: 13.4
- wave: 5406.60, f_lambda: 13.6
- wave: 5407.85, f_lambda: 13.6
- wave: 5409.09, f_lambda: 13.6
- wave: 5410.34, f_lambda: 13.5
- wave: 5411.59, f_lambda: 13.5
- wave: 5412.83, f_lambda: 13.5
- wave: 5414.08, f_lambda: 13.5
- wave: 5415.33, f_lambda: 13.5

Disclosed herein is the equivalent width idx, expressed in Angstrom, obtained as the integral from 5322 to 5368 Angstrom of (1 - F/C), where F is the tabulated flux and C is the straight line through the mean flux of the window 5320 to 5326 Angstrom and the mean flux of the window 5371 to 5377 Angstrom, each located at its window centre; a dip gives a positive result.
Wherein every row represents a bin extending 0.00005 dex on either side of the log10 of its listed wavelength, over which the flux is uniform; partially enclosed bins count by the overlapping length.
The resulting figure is 1.1 Angstrom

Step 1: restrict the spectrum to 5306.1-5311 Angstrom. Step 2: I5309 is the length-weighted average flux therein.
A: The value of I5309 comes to 14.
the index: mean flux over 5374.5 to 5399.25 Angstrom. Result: 13.6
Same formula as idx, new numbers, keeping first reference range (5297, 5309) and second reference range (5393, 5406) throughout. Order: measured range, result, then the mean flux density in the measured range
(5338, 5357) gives 0.2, 13.5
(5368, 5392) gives -0.1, 13.6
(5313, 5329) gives -0.3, 13.9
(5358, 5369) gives -0.1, 13.7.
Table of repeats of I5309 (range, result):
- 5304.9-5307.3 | 13.8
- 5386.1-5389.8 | 13.6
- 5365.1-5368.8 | 13.4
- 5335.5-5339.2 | 13.6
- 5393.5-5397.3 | 13.7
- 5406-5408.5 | 13.6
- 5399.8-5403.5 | 13.2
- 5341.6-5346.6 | 13.3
